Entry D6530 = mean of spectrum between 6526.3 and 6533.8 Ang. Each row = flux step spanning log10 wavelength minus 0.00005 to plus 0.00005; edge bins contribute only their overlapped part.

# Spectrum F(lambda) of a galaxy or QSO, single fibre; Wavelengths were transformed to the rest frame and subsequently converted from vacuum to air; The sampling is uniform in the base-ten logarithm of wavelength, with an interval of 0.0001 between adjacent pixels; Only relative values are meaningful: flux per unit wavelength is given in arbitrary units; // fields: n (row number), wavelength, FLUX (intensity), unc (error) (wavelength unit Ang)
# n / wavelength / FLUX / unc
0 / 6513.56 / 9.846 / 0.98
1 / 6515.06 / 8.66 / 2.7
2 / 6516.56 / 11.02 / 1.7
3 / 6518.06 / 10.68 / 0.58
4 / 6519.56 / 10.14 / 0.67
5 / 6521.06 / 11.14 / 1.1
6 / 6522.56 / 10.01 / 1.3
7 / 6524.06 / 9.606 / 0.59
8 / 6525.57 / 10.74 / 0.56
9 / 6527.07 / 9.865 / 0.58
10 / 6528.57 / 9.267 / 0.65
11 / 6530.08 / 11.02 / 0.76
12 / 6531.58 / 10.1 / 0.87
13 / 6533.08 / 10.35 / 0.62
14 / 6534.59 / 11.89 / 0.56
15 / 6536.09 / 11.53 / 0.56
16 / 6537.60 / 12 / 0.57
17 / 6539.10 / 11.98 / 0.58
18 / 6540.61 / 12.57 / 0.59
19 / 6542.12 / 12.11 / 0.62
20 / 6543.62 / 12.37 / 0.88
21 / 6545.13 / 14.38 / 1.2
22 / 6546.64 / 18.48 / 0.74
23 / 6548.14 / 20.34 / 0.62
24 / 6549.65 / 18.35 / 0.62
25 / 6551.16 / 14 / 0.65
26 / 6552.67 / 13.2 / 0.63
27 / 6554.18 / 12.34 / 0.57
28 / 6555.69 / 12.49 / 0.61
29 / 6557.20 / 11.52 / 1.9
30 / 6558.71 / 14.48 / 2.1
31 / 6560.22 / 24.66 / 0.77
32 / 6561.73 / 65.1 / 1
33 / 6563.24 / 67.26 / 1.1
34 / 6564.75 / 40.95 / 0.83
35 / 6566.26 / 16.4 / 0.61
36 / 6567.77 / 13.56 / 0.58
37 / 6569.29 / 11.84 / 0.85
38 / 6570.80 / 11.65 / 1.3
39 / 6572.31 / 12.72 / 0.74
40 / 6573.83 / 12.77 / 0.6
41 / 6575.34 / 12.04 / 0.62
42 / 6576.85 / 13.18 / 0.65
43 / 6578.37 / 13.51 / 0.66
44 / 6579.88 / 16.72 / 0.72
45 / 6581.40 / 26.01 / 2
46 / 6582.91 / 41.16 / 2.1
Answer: 10.1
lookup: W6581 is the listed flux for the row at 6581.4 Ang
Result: 26.01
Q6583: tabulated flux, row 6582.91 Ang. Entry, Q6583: 41.16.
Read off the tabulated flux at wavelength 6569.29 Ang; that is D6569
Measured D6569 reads 11.84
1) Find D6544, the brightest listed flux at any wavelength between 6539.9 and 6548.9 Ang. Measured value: 20.34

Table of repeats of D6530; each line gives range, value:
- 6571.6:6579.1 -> 12.8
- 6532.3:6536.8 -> 11.3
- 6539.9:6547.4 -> 14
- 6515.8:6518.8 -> 10.8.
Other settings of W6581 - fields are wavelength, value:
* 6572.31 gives 12.72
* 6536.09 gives 11.53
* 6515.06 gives 8.66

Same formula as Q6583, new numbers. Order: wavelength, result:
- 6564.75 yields 40.95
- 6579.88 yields 16.72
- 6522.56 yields 10.01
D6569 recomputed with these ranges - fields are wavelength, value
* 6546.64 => 18.48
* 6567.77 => 13.56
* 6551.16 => 14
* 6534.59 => 11.89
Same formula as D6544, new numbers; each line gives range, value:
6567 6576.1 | 13.56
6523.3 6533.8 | 11.02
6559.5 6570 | 67.26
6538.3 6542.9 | 12.57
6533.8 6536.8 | 11.89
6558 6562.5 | 65.1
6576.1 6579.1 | 13.51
